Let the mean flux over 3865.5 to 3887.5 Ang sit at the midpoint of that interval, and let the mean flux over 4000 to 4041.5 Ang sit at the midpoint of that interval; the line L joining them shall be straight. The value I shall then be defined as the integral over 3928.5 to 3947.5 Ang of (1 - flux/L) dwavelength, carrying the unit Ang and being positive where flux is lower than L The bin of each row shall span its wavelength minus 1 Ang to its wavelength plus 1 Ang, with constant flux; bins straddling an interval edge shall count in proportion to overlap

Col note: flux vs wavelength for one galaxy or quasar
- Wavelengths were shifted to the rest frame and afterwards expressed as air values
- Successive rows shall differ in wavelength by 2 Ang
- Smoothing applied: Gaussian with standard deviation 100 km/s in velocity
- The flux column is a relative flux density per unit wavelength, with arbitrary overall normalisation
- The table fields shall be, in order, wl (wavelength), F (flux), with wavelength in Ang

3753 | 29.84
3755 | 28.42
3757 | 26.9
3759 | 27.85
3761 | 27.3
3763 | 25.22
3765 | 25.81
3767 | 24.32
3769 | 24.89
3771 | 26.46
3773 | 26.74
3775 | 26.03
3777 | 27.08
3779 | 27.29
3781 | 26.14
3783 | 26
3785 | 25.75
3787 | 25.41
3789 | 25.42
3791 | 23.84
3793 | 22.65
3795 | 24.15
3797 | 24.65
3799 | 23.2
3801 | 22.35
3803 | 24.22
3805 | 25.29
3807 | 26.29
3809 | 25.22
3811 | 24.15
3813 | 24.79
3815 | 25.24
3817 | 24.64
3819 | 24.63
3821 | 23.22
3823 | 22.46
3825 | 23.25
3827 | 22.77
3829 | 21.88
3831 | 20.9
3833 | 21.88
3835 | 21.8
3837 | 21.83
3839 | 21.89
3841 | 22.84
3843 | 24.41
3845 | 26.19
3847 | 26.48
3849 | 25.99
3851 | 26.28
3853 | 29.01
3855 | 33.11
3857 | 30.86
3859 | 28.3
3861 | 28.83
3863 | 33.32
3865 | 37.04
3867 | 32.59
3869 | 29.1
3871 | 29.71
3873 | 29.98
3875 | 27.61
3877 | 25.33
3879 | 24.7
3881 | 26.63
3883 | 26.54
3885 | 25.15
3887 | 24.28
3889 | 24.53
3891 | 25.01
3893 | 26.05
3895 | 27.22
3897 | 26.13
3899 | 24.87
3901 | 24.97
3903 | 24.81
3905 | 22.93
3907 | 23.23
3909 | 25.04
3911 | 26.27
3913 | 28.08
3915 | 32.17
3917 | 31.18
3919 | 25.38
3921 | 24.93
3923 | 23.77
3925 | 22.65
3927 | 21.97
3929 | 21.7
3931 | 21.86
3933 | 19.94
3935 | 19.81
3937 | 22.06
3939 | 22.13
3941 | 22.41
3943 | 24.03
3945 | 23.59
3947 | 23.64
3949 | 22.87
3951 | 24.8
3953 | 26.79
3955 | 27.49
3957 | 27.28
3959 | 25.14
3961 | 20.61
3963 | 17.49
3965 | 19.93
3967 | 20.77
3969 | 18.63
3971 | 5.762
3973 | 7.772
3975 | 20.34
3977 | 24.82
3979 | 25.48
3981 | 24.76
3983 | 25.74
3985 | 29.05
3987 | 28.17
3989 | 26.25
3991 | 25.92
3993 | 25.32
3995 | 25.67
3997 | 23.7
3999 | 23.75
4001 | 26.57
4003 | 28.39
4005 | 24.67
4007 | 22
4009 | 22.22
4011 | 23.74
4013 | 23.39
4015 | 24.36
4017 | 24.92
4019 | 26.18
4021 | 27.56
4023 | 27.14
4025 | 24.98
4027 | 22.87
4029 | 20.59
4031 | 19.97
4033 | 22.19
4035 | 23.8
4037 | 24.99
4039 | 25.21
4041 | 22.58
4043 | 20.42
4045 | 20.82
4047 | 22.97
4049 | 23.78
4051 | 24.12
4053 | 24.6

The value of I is 3.0 Ang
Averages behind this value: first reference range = 27.7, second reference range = 24.2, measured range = 22.1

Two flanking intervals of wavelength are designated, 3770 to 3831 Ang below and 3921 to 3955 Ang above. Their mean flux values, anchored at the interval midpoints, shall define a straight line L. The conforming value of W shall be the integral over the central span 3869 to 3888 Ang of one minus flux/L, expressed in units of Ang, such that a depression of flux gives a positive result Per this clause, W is -2.48 Ang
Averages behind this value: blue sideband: 24.6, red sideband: 23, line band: 26.8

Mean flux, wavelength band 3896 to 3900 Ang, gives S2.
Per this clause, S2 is 25.5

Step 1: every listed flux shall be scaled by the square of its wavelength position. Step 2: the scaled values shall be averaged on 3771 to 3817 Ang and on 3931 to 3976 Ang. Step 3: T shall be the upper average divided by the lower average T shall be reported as 0.91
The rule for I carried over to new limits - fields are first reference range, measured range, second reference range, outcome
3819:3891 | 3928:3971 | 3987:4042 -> 5.2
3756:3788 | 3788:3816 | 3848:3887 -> 2.7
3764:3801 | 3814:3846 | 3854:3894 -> 4.5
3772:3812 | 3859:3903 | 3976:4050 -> -4.8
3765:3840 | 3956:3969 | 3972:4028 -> 1.5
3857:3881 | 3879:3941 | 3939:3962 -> 5.3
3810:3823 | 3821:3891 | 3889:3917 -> -3.4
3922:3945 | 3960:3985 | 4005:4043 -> 3.4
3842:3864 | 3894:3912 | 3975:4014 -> 1.5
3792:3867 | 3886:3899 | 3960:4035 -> -0.5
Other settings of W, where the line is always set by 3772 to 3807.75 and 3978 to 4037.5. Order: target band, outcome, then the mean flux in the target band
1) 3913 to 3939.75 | 1.01 Ang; 24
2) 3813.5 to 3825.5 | 0.53 Ang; 24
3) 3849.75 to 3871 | -4.85 Ang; 30.7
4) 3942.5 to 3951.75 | 0.43 Ang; 23.7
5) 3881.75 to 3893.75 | -0.14 Ang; 25.3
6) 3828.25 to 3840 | 1.58 Ang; 21.7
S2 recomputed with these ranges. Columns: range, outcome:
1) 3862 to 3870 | 33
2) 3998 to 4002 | 25.2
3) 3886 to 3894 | 25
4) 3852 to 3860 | 30.3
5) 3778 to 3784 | 26.5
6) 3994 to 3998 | 24.7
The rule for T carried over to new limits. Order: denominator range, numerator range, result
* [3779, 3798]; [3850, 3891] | 1.19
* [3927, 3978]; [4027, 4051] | 1.11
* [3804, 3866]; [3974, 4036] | 1.05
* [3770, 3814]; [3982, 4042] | 1.10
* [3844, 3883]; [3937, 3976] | 0.77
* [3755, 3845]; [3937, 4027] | 1.05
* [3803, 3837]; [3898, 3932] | 1.11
